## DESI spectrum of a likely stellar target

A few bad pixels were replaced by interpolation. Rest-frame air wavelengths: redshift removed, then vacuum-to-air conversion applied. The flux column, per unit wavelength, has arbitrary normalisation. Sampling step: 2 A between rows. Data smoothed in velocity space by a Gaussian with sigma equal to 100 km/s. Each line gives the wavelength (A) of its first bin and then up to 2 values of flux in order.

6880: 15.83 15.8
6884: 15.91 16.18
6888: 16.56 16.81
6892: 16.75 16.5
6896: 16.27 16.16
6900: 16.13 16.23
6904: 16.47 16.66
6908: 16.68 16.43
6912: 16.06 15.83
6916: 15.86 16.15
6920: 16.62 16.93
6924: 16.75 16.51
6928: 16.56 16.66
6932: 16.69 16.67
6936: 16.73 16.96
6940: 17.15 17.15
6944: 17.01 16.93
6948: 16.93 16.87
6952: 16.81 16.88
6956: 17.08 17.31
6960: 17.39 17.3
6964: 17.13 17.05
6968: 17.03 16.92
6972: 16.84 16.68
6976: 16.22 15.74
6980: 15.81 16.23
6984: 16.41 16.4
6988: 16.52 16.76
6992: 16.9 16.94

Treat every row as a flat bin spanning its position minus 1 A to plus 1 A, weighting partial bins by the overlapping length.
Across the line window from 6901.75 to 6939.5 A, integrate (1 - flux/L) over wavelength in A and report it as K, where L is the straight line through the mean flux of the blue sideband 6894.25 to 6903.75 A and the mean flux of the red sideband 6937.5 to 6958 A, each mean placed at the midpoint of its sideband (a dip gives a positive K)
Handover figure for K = 0.1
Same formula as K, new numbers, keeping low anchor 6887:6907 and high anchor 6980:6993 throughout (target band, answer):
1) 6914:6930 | 0.0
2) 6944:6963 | -0.7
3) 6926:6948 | -0.5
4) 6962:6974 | -0.4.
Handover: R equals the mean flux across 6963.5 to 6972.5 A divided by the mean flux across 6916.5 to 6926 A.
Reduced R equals 1.03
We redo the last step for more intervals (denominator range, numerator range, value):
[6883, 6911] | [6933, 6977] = 1.03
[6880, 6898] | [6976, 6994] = 1.00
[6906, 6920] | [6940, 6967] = 1.05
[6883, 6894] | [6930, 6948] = 1.03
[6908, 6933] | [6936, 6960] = 1.04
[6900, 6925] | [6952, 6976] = 1.04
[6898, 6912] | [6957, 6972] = 1.05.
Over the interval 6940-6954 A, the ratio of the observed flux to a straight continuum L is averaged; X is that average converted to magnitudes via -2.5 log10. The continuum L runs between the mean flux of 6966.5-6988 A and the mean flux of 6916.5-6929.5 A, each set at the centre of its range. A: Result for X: -0.03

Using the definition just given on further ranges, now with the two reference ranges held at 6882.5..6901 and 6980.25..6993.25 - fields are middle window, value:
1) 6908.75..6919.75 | 0.02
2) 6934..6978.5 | -0.03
